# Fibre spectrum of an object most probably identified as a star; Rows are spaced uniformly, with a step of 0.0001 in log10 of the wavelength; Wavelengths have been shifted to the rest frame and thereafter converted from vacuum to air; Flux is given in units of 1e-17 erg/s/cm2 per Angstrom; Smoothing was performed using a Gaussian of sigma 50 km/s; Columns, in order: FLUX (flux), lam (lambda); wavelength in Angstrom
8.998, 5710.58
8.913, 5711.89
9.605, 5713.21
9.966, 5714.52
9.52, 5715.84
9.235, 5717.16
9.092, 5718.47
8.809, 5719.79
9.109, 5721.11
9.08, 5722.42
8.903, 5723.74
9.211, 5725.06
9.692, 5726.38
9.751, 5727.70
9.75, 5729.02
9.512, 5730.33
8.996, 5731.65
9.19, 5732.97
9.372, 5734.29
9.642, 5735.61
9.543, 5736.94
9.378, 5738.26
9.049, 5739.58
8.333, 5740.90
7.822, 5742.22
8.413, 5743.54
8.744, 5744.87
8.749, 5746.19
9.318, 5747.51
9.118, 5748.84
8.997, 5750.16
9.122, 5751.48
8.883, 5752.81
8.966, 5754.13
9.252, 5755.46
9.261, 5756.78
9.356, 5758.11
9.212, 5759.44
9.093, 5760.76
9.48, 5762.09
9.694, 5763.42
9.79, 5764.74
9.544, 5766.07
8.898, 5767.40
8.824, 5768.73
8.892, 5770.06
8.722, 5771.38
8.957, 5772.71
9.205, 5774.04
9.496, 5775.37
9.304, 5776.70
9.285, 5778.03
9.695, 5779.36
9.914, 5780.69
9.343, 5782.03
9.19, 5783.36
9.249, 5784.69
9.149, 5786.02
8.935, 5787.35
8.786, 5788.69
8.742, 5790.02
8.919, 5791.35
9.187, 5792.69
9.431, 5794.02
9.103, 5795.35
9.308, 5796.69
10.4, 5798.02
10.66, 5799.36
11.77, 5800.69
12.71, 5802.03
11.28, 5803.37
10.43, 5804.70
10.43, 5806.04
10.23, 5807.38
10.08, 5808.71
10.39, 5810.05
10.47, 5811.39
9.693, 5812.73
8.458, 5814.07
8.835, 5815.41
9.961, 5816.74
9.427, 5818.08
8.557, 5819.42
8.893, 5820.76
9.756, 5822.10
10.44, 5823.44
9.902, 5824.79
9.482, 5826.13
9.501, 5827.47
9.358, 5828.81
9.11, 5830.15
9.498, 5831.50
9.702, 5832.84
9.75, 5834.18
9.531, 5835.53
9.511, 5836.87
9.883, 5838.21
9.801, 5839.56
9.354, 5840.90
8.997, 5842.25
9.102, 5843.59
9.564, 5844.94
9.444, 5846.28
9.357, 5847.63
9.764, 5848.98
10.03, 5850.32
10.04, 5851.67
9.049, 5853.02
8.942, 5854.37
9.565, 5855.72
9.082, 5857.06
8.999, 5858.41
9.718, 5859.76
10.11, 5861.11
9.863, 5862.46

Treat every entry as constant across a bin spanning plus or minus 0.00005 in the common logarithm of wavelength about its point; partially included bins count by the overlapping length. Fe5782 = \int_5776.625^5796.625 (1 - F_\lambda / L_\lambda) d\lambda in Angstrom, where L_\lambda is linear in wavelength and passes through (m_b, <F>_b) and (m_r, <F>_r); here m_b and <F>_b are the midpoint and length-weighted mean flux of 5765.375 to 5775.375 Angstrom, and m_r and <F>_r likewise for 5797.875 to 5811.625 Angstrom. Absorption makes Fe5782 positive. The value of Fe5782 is 1.3 Angstrom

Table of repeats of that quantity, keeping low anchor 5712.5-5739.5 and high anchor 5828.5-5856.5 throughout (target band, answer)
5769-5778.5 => 0.3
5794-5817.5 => -1.9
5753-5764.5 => 0.1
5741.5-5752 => 0.7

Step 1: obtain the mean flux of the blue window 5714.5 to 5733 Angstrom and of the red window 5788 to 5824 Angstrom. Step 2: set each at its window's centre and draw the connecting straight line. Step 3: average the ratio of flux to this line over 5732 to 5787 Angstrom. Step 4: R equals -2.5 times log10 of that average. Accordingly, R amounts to 0.05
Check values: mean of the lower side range 9.3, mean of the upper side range 9.86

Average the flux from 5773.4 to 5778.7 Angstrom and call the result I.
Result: 9.32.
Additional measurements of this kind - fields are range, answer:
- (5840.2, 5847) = 9.3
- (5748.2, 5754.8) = 9.02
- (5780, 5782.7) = 9.61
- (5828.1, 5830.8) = 9.25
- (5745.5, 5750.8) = 9.05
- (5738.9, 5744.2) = 8.42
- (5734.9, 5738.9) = 9.5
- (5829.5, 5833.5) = 9.43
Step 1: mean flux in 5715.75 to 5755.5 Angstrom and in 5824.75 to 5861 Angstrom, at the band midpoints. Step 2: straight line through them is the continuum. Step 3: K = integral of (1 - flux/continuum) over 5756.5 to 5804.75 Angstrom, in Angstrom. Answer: -1.4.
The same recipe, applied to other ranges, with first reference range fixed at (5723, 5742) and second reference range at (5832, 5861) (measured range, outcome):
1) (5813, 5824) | 0.2 Angstrom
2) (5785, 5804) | -1.0 Angstrom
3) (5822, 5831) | -0.2 Angstrom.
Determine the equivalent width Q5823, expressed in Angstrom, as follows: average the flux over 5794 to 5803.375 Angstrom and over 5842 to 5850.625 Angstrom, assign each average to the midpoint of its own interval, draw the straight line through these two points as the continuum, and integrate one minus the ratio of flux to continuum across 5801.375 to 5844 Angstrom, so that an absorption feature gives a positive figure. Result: 1.2 Angstrom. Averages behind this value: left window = 10.6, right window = 9.47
